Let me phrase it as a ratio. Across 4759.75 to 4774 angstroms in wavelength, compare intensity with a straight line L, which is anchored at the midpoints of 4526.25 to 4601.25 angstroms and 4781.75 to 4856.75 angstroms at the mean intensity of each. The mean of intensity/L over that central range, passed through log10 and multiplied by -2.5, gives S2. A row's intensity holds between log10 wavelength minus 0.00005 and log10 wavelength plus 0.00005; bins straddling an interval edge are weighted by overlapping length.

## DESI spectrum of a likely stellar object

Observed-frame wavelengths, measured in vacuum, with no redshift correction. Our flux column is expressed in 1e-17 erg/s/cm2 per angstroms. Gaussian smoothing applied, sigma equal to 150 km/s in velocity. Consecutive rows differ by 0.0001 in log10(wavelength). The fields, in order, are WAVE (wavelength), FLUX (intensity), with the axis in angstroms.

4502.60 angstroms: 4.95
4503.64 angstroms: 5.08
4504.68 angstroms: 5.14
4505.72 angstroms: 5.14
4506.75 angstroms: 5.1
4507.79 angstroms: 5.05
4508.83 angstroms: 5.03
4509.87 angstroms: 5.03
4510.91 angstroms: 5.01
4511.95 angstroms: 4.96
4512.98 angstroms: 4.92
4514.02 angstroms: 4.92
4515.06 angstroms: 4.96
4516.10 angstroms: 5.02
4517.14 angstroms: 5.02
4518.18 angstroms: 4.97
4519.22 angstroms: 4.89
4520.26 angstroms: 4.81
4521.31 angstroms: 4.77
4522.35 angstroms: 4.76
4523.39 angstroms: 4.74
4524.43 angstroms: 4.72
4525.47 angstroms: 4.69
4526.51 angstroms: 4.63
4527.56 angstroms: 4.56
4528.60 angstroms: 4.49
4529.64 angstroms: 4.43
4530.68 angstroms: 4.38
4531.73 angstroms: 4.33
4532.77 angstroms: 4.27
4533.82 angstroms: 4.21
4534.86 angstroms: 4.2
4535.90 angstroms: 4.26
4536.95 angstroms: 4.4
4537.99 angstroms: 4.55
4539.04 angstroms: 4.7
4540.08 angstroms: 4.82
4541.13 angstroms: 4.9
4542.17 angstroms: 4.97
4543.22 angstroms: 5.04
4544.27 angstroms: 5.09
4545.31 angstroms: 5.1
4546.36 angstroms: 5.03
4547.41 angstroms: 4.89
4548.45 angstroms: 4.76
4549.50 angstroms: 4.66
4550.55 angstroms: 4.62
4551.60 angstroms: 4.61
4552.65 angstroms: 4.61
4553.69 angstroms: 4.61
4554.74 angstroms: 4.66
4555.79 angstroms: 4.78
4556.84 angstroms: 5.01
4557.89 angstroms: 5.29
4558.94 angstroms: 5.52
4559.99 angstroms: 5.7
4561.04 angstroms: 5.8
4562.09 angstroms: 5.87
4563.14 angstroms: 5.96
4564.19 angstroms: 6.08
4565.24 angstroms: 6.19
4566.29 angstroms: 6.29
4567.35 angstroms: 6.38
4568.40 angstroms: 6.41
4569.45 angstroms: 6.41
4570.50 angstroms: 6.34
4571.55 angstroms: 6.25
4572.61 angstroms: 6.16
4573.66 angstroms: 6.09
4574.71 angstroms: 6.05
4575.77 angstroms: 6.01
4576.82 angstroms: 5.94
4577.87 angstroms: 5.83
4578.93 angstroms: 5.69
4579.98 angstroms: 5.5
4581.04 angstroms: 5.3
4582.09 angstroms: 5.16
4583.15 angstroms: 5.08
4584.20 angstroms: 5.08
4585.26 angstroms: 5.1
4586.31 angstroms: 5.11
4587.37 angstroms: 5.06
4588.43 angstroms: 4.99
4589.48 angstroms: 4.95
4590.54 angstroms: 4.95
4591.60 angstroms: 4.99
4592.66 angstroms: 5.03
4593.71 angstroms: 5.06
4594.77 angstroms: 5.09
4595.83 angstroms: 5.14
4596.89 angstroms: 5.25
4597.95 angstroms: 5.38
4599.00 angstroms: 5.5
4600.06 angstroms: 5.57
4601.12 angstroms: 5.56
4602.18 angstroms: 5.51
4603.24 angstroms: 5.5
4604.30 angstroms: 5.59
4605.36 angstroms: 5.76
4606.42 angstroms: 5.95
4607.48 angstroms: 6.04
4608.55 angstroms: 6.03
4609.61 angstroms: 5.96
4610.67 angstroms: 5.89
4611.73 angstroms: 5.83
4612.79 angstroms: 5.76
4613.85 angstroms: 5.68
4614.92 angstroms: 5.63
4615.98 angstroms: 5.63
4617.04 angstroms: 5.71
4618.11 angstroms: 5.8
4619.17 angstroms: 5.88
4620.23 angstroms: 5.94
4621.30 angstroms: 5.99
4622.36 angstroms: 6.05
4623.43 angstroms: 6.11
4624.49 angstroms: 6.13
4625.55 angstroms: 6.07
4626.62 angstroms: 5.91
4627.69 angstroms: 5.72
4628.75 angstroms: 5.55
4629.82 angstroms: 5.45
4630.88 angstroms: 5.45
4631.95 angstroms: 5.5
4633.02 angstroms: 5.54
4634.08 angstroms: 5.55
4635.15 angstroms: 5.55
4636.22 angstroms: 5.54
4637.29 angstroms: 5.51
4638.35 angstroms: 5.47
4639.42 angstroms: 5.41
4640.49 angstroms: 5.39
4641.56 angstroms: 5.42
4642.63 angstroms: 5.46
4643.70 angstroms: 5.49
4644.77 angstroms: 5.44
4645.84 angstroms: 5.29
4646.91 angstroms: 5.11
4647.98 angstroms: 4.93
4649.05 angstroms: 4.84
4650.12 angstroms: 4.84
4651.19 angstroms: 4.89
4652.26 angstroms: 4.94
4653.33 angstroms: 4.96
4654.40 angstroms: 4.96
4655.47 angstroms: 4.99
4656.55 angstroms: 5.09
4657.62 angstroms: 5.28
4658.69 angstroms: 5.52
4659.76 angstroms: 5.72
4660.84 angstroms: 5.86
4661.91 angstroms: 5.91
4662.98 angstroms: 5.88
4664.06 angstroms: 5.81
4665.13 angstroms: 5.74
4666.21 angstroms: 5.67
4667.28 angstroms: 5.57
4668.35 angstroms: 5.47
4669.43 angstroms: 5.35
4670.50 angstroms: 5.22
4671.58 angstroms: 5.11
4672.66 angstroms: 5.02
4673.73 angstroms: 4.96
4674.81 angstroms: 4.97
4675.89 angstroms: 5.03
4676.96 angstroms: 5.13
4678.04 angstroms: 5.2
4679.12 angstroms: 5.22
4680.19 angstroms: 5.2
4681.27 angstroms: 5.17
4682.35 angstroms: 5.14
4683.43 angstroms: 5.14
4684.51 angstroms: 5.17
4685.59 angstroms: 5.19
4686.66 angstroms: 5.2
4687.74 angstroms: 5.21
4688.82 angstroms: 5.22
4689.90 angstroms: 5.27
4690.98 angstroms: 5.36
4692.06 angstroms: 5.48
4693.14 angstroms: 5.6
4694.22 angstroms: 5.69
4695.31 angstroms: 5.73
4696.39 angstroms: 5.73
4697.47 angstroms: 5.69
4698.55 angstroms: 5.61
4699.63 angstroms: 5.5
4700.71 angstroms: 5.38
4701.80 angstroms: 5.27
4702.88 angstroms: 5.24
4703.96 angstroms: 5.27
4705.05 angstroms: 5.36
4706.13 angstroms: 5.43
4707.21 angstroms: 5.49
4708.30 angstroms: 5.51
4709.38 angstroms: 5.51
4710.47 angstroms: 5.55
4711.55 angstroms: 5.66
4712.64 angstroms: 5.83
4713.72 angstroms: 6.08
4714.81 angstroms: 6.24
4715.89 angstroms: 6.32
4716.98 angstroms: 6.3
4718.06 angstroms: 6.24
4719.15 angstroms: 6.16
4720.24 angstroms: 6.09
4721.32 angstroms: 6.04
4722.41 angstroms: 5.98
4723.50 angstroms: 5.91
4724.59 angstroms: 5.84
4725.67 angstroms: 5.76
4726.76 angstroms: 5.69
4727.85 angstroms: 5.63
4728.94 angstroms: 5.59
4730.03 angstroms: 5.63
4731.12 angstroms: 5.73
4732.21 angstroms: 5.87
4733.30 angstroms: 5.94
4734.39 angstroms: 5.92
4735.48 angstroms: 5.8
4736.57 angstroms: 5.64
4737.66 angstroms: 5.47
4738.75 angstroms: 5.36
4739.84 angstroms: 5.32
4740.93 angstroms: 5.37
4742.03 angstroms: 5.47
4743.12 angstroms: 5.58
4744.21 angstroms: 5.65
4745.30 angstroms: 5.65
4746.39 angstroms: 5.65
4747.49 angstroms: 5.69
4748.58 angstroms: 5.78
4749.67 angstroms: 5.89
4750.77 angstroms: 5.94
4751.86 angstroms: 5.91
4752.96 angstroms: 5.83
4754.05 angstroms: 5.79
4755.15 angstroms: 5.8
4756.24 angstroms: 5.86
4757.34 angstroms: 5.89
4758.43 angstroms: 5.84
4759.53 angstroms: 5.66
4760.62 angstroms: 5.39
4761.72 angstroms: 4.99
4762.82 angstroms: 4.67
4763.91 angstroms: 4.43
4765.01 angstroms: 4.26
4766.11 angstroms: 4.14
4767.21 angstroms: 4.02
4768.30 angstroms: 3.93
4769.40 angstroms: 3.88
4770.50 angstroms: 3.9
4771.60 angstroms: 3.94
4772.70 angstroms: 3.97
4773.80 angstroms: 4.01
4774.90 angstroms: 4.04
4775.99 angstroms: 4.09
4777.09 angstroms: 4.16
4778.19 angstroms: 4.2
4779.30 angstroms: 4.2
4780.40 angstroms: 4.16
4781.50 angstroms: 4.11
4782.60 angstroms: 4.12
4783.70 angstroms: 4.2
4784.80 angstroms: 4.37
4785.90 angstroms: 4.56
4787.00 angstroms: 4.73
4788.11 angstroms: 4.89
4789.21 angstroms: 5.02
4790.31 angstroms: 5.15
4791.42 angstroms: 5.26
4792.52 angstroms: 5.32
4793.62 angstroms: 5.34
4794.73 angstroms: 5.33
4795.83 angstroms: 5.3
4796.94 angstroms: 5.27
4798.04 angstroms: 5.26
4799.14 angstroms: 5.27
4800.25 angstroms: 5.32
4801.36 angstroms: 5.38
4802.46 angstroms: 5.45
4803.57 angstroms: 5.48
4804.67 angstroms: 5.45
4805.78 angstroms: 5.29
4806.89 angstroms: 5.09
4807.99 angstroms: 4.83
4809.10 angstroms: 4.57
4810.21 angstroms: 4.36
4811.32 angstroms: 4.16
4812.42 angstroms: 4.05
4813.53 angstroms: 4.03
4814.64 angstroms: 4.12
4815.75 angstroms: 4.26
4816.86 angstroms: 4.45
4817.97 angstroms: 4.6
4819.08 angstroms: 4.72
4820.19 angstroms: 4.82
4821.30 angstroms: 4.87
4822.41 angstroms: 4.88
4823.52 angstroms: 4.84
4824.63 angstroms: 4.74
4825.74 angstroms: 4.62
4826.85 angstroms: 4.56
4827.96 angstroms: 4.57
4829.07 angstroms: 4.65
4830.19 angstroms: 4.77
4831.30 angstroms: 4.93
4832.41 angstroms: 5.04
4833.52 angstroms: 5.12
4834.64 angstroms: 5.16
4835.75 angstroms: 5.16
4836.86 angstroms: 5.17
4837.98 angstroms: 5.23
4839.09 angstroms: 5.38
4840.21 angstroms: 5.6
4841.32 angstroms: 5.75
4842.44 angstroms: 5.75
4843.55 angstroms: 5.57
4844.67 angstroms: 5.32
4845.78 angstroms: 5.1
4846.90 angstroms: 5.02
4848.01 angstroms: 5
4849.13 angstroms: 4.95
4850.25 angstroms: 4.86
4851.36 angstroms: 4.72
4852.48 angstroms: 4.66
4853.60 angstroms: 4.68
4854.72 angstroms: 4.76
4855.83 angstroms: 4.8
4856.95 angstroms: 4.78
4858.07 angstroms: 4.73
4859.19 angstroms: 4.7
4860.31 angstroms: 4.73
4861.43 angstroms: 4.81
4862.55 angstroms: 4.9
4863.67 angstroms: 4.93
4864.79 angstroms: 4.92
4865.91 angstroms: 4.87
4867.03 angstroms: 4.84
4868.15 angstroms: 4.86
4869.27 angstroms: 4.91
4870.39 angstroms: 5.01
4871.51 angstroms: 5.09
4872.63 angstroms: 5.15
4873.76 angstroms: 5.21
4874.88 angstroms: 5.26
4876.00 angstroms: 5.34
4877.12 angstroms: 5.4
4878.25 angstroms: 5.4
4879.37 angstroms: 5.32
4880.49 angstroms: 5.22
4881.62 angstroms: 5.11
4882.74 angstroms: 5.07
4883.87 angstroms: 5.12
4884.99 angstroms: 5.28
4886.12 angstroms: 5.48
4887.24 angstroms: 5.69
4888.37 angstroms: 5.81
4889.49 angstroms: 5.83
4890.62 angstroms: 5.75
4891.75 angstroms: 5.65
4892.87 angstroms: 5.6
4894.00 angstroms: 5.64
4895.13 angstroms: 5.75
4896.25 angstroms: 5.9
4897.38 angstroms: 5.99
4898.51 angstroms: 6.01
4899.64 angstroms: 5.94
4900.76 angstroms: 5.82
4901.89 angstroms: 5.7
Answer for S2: 0.16 mag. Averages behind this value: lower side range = 5.21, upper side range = 4.92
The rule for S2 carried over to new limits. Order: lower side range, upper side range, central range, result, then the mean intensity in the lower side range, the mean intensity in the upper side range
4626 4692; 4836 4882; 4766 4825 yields 0.115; 5.33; 5.07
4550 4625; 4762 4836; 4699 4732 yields -0.146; 5.58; 4.65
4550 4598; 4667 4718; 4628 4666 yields 0.012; 5.46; 5.43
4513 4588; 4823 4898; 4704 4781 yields -0.042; 5.15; 5.14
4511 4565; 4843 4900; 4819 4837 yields 0.065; 4.87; 5.2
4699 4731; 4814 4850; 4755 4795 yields 0.155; 5.74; 4.96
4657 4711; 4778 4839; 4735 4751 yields -0.098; 5.4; 4.82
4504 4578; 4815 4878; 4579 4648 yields -0.088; 5.12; 4.96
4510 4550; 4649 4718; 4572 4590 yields -0.108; 4.74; 5.42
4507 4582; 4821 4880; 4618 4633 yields -0.141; 5.14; 5.01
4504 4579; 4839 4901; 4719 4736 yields -0.127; 5.13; 5.24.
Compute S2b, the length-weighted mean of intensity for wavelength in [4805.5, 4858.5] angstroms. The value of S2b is 4.85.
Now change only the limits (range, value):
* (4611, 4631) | 5.81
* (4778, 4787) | 4.27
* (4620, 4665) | 5.49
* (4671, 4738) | 5.55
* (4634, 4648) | 5.41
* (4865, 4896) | 5.32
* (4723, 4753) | 5.69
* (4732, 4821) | 4.97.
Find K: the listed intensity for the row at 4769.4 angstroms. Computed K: 3.88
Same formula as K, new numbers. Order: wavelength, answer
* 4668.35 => 5.47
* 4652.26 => 4.94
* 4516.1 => 5.02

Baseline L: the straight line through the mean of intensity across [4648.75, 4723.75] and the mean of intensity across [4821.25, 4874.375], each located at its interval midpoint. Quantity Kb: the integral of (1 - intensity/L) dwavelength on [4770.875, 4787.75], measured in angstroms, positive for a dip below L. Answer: 3.2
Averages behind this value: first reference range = 5.46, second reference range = 4.97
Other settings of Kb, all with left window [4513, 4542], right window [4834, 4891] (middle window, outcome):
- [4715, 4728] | -2.8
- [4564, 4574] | -3.3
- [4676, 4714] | -3.9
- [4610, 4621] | -2.3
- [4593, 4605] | -1.6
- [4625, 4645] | -3.1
